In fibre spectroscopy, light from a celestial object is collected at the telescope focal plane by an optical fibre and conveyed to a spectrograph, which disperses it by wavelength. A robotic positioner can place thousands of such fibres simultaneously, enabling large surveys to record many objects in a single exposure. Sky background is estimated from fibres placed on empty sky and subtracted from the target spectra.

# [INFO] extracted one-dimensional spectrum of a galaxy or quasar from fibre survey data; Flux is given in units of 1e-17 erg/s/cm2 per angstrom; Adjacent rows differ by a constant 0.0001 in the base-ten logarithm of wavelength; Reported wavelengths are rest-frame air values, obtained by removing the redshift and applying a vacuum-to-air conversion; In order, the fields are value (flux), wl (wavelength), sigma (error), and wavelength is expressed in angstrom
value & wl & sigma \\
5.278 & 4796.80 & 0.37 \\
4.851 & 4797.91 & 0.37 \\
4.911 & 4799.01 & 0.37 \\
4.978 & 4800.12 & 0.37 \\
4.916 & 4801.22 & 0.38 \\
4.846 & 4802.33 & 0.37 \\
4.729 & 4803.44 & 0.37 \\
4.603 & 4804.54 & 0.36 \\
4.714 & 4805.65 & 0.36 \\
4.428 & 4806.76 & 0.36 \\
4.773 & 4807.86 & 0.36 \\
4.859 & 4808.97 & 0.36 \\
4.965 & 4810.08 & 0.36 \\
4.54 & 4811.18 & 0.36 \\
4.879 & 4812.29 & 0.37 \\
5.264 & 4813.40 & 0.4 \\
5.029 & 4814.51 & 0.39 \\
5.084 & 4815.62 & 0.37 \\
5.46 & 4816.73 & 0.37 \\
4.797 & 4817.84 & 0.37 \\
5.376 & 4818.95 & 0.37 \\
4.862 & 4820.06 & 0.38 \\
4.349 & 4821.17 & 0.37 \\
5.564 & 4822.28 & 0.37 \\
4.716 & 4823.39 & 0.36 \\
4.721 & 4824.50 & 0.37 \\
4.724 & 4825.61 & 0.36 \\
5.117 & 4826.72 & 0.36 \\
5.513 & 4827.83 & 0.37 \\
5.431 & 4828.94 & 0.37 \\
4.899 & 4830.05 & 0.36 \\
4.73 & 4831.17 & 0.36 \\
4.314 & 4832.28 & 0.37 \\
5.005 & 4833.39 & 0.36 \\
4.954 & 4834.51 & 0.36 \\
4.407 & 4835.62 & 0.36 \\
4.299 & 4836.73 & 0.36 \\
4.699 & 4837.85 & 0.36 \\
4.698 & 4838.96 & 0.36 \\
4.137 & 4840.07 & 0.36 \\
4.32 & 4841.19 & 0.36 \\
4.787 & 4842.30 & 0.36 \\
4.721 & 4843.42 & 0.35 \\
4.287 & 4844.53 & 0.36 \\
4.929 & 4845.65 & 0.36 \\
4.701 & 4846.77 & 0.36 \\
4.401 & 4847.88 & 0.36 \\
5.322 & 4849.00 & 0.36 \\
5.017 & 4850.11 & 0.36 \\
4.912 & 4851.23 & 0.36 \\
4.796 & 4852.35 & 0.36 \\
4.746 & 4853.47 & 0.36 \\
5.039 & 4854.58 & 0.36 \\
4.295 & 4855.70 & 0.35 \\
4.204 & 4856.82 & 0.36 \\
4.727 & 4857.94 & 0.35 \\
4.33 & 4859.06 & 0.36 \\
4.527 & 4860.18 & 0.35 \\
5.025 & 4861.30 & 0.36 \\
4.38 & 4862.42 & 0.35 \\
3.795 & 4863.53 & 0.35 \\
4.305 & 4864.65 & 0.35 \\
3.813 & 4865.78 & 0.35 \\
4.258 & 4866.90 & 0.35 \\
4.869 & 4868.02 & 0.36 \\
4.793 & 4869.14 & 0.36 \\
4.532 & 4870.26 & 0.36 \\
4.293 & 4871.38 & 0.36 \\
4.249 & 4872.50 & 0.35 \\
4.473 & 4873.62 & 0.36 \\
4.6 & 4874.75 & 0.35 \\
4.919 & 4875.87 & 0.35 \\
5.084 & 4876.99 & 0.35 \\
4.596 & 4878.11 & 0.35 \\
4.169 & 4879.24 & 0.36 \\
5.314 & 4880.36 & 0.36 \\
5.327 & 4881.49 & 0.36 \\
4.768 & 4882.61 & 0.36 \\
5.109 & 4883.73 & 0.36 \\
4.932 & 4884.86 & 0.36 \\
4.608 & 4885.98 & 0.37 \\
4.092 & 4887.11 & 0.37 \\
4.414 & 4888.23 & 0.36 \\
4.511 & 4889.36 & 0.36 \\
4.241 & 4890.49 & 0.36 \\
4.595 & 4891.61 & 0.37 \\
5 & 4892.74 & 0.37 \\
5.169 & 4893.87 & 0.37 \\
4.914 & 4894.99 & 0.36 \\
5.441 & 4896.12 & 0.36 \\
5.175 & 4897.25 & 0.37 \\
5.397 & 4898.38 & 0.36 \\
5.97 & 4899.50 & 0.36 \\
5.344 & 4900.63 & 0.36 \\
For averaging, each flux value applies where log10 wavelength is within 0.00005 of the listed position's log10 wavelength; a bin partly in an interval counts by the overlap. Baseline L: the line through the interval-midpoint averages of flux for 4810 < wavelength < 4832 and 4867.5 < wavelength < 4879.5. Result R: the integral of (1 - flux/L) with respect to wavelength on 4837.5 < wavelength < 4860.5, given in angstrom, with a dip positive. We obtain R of 0.7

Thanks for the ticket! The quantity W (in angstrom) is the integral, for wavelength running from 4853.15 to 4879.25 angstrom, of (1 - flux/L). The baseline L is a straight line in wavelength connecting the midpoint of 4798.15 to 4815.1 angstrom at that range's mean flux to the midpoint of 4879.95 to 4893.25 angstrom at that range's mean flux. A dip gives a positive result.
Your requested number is 1.38 angstrom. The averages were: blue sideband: 4.83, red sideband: 4.73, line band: 4.51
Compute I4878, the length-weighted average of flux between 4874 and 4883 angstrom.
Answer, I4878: 4.84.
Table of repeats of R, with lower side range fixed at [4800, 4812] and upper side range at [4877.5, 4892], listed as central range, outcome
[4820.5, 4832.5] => -0.5 angstrom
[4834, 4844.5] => 0.4 angstrom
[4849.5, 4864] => 0.3 angstrom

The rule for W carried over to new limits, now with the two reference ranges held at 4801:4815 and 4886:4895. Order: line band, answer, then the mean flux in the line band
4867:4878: 0.0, 4.63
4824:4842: 0.0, 4.75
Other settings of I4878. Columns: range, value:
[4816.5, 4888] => 4.7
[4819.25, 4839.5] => 4.84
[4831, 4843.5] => 4.58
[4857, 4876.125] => 4.45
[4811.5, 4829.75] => 5.05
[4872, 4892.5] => 4.67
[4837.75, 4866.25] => 4.57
